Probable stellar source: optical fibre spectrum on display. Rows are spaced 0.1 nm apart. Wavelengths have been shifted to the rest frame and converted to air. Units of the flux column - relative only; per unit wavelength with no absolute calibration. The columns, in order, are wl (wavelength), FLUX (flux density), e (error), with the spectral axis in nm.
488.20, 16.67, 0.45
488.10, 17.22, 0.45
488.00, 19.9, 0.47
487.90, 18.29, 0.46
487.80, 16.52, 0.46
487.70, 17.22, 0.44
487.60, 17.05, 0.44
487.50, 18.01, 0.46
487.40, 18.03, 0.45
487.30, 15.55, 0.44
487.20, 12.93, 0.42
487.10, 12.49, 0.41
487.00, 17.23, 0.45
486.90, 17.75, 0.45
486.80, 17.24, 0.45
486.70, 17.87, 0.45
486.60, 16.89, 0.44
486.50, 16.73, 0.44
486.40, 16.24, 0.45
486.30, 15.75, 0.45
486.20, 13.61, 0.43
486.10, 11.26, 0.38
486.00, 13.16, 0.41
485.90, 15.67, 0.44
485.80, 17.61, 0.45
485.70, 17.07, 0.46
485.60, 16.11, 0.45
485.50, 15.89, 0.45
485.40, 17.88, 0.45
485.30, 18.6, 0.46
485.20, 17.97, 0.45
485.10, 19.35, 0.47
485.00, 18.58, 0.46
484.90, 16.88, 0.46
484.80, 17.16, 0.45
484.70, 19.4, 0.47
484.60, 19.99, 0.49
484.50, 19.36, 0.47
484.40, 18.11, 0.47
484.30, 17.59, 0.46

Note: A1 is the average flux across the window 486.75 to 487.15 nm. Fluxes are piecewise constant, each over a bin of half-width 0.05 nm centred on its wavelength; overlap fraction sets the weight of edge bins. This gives 16.2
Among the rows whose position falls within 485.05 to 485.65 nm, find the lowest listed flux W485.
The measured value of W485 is 15.89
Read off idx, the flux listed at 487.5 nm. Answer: 18.01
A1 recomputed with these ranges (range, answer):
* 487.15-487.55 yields 16.1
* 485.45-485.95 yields 16.5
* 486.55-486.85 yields 17.3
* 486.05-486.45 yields 14.2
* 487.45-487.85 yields 17.2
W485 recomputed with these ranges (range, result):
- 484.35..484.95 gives 16.88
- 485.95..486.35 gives 11.26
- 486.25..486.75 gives 15.75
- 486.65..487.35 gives 12.49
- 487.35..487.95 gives 16.52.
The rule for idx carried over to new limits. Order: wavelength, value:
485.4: 17.88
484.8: 17.16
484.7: 19.4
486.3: 15.75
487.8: 16.52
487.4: 18.03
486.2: 13.61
